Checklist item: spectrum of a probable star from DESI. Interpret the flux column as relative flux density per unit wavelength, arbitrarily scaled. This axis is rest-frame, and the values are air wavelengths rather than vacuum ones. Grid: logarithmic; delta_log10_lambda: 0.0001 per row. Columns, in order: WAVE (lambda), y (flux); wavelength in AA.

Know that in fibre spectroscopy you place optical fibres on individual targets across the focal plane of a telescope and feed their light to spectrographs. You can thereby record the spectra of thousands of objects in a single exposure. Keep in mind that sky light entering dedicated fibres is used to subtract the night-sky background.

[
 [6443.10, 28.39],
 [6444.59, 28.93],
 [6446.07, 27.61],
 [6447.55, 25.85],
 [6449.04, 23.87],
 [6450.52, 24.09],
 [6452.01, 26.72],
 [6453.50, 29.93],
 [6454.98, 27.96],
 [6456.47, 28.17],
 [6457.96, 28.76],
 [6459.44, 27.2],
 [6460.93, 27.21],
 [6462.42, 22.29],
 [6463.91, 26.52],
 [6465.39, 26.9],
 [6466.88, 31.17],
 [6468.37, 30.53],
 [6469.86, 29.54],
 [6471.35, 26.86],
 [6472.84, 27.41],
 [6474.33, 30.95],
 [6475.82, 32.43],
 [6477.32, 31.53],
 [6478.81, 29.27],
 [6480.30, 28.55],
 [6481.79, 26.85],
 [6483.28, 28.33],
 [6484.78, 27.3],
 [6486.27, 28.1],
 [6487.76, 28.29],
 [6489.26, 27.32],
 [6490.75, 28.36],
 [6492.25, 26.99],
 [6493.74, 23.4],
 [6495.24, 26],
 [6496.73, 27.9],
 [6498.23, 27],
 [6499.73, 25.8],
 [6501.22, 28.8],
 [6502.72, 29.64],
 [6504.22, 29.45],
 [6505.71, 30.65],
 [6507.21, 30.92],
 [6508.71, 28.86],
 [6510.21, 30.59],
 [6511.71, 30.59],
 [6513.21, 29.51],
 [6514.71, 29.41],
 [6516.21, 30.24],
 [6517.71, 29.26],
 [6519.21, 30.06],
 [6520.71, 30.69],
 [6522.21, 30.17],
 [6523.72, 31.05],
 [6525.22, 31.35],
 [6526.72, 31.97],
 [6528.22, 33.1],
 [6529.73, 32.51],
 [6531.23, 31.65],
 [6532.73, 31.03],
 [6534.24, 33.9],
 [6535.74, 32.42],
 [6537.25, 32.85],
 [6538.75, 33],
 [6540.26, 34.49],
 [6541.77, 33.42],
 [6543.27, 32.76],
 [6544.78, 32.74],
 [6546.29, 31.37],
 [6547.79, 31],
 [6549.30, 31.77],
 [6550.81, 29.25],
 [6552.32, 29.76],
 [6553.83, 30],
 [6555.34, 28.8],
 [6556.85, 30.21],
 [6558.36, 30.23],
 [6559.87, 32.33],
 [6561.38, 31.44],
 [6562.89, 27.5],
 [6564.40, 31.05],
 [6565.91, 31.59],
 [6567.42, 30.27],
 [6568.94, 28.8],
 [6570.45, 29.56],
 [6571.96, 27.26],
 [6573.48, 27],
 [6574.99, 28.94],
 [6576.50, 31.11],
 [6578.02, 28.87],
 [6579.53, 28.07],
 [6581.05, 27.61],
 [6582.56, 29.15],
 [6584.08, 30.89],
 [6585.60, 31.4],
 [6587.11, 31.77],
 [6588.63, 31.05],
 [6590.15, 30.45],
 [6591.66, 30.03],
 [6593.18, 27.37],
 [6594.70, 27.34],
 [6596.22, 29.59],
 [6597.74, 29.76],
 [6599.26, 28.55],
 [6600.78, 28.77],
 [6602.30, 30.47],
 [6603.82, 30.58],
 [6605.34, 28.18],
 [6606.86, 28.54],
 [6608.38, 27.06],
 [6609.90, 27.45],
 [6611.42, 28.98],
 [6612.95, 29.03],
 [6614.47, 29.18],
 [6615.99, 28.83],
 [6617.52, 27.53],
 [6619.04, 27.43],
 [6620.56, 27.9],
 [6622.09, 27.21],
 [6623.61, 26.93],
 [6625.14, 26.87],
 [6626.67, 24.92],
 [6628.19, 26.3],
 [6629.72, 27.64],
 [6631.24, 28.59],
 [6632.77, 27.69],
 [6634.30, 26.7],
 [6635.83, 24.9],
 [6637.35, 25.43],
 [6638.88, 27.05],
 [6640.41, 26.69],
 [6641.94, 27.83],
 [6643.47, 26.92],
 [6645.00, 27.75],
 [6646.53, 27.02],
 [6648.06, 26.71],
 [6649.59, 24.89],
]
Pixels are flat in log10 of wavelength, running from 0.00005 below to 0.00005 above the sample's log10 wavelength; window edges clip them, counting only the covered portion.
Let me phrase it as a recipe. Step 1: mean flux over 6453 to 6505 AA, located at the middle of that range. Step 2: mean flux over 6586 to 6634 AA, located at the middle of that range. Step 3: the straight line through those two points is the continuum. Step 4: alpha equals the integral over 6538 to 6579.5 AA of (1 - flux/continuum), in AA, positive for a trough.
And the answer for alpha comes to -3.2 AA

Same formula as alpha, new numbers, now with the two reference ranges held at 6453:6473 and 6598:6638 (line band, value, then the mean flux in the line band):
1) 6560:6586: -1.56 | 29.5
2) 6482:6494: 0.20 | 27.4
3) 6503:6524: -1.67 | 30.1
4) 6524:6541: -2.86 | 32.5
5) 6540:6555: -1.97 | 31.5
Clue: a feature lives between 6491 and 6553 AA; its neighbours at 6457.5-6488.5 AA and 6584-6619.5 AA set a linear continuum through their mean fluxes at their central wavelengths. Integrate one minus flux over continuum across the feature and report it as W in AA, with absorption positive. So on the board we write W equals -3.7 AA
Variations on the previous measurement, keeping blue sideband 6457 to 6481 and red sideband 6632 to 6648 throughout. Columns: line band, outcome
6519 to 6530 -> -1.3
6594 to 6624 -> -1.5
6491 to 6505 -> 0.5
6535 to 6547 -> -2.2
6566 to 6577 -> -0.6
